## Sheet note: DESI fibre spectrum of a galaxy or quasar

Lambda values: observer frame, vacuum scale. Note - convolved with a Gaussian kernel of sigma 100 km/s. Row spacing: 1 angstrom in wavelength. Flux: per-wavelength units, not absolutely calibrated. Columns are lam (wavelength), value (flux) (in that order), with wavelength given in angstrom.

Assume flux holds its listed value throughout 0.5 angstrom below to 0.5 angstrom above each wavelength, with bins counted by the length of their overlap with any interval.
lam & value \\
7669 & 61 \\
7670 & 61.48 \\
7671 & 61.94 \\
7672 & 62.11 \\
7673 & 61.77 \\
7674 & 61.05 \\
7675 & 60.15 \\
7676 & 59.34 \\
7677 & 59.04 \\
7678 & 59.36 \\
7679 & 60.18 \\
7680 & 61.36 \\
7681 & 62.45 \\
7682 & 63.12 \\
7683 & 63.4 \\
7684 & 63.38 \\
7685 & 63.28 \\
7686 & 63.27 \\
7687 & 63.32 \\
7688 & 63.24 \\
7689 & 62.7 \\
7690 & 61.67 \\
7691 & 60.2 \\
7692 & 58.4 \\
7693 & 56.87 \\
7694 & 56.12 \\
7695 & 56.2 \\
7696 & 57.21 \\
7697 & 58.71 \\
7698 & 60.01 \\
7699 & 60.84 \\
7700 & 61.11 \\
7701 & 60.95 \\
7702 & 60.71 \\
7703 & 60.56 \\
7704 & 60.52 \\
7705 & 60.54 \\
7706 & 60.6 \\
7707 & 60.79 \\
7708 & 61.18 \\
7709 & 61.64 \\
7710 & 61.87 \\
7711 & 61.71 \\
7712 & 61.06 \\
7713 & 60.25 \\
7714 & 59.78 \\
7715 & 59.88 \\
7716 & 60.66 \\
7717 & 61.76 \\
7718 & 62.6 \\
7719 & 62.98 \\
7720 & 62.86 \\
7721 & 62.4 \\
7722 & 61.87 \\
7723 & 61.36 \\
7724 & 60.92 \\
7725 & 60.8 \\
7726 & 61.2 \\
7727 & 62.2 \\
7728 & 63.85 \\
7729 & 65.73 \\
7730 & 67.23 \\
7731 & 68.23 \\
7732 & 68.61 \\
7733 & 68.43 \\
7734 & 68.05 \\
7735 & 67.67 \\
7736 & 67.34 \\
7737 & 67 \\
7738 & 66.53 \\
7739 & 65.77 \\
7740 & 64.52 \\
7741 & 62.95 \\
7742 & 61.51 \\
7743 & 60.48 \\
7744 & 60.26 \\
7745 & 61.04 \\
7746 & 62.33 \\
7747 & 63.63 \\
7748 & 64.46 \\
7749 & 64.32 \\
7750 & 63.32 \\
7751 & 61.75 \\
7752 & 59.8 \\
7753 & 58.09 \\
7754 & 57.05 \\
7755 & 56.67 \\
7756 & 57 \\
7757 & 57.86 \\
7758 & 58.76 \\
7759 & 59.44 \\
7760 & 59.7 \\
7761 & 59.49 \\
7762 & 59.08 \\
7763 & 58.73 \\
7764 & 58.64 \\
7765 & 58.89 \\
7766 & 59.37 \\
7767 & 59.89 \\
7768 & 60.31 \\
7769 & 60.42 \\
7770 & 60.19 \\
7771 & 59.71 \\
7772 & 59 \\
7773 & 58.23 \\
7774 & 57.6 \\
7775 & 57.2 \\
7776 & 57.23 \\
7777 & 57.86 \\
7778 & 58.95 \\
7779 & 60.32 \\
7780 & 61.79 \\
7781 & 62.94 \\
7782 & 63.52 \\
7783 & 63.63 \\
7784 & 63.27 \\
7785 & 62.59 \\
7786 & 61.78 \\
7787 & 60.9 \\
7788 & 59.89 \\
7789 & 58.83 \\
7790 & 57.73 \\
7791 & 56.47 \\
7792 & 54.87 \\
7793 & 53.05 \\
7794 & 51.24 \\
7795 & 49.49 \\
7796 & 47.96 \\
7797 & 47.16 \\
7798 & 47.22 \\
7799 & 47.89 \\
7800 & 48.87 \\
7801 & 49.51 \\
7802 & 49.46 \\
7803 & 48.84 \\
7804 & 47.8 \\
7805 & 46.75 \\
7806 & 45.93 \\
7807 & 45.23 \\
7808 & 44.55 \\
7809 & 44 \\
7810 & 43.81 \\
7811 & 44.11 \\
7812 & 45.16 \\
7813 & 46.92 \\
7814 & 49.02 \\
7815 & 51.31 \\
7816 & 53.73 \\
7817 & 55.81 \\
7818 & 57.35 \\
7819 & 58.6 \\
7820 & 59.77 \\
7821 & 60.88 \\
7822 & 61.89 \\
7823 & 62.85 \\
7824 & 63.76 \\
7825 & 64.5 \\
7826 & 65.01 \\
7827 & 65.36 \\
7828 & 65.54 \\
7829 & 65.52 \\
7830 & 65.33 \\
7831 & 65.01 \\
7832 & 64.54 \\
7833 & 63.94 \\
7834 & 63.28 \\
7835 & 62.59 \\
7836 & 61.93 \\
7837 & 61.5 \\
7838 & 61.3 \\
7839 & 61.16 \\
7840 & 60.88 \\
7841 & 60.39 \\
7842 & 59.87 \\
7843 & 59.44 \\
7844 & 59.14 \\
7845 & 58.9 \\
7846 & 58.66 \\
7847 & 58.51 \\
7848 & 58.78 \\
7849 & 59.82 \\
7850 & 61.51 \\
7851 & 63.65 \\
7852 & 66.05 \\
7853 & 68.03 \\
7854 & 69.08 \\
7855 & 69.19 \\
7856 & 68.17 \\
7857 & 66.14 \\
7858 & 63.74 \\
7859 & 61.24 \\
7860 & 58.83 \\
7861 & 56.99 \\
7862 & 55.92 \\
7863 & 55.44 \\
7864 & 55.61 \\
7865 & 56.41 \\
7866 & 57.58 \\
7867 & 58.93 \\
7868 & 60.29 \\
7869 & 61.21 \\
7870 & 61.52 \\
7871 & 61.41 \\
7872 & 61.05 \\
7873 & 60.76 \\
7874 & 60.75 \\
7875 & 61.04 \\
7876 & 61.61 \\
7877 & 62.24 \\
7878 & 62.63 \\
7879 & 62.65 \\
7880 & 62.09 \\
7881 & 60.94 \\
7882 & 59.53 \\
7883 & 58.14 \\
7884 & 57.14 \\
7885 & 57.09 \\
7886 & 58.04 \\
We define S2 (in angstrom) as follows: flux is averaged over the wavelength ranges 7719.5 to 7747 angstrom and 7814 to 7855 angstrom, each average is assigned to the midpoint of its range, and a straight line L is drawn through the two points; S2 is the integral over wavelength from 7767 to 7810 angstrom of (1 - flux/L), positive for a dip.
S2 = 5.36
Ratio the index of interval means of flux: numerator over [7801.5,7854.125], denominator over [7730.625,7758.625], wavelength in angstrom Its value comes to 0.92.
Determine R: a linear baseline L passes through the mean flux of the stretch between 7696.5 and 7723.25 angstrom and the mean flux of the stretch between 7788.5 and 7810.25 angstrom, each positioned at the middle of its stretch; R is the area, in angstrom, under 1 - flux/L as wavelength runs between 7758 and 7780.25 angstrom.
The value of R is -2.4 angstrom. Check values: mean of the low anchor 61.1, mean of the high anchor 49.5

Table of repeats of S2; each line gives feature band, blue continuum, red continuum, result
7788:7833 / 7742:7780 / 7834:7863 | 4.9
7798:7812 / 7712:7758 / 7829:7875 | 3.5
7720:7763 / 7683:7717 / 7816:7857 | -1.0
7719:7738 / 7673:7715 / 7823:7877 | -1.2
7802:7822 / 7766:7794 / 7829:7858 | 3.6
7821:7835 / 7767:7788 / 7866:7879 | -0.8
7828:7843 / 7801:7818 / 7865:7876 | -2.7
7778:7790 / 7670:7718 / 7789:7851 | -0.9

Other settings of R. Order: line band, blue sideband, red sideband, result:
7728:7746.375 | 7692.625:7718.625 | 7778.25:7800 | -2.0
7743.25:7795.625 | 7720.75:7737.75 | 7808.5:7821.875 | -0.5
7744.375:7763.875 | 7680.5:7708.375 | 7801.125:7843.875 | -0.4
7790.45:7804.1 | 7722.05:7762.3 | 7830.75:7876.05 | 2.6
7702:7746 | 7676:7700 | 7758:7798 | -2.4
